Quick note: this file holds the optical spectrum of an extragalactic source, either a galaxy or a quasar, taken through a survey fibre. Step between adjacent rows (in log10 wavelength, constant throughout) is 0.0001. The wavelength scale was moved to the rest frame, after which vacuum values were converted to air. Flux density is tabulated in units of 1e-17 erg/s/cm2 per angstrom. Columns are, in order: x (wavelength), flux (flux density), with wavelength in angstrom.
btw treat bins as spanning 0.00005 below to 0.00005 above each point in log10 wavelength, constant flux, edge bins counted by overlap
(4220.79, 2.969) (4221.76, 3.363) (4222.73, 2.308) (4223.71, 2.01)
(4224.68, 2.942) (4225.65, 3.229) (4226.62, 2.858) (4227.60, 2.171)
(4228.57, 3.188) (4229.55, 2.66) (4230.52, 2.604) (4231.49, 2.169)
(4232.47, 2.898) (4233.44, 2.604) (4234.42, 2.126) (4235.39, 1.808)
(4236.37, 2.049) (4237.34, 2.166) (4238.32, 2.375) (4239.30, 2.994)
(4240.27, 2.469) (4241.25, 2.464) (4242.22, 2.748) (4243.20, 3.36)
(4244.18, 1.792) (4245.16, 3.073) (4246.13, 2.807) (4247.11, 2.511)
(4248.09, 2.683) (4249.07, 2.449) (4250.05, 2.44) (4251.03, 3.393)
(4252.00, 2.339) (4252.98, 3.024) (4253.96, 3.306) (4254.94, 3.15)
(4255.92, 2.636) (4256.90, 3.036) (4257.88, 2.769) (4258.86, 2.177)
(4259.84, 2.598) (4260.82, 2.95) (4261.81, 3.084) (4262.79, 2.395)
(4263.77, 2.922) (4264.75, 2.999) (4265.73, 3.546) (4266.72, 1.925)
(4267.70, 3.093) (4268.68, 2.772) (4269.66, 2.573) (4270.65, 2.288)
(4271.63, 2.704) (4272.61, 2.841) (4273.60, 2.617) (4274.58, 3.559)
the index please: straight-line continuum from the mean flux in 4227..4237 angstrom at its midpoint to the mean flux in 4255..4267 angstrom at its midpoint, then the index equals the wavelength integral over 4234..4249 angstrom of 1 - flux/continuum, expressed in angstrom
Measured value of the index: 0.3 angstrom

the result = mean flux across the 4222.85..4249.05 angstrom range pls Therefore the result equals 2.56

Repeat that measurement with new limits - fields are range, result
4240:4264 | 2.74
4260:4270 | 2.82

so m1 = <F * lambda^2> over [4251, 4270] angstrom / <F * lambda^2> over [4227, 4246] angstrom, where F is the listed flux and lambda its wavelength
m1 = 1.13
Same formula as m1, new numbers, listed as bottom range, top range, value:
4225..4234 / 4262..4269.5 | 1.06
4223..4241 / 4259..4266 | 1.16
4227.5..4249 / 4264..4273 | 1.10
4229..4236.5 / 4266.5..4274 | 1.12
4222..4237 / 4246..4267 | 1.12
